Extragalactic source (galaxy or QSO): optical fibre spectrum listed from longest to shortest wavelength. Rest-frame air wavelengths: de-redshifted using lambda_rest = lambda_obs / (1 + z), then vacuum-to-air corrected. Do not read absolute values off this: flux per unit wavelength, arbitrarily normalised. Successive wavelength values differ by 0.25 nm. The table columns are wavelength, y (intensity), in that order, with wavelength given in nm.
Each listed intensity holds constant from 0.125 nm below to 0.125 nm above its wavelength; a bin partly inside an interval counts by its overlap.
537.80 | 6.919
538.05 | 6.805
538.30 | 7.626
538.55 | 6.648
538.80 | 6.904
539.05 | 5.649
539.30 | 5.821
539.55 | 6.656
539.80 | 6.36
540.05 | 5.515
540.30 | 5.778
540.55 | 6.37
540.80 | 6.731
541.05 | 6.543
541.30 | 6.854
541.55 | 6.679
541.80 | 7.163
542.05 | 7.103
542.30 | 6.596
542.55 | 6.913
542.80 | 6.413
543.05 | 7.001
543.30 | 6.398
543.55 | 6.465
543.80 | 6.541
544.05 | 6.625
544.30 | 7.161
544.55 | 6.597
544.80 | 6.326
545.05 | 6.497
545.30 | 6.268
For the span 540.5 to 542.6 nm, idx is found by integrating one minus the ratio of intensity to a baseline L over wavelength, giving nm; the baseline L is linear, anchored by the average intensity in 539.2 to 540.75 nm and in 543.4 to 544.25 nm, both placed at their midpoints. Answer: -0.156 nm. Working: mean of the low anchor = 6.12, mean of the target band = 6.78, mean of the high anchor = 6.59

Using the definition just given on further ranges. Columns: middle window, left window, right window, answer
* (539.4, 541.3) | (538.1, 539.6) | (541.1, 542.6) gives 0.114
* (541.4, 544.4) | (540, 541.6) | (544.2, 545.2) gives -0.112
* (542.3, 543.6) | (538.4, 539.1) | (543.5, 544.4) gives 0.005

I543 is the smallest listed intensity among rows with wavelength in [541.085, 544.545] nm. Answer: 6.398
